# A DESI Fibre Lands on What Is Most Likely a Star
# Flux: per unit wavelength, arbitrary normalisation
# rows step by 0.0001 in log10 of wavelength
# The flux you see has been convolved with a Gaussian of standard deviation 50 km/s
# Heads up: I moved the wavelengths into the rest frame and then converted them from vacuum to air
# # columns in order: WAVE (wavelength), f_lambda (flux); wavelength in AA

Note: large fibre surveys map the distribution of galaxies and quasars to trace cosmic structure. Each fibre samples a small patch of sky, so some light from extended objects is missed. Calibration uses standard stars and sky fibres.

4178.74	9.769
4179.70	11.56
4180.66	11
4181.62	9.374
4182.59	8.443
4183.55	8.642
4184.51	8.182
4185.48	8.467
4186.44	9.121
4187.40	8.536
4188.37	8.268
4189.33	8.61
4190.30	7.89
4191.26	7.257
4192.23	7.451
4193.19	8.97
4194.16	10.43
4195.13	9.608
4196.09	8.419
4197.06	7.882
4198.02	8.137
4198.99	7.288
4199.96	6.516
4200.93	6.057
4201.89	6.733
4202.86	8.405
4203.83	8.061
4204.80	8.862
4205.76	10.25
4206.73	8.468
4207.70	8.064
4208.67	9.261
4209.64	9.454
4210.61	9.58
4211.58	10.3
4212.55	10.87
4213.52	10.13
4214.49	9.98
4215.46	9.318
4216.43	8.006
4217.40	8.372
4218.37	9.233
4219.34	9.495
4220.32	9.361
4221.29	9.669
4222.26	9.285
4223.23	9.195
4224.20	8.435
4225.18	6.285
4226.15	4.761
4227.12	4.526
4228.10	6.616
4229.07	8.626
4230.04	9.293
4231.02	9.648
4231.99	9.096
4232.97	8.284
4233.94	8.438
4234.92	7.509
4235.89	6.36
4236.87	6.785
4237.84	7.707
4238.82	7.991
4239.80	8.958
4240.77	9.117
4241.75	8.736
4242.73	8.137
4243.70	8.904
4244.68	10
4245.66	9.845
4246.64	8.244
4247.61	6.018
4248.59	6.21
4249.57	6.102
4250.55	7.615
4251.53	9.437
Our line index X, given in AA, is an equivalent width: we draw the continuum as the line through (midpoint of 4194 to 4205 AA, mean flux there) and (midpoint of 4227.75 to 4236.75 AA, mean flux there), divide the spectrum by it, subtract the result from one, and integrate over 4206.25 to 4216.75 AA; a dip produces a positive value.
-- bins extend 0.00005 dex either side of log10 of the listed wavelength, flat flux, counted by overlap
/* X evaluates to -1.83 AA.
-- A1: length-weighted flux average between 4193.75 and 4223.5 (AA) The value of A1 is 8.86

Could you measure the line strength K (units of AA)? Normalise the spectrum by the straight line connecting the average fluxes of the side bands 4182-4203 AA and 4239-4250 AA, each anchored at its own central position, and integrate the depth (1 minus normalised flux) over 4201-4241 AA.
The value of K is -1.4 AA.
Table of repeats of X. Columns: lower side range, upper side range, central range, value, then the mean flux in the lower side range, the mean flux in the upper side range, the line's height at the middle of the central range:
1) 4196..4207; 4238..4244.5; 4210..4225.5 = -2.0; 7.9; 8.65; 8.21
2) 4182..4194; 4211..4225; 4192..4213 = 0.6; 8.38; 9.33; 8.84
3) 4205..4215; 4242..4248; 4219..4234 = 1.6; 9.62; 8.58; 9.13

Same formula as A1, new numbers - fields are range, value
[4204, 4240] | 8.54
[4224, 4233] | 7.49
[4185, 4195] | 8.54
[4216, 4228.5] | 7.95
